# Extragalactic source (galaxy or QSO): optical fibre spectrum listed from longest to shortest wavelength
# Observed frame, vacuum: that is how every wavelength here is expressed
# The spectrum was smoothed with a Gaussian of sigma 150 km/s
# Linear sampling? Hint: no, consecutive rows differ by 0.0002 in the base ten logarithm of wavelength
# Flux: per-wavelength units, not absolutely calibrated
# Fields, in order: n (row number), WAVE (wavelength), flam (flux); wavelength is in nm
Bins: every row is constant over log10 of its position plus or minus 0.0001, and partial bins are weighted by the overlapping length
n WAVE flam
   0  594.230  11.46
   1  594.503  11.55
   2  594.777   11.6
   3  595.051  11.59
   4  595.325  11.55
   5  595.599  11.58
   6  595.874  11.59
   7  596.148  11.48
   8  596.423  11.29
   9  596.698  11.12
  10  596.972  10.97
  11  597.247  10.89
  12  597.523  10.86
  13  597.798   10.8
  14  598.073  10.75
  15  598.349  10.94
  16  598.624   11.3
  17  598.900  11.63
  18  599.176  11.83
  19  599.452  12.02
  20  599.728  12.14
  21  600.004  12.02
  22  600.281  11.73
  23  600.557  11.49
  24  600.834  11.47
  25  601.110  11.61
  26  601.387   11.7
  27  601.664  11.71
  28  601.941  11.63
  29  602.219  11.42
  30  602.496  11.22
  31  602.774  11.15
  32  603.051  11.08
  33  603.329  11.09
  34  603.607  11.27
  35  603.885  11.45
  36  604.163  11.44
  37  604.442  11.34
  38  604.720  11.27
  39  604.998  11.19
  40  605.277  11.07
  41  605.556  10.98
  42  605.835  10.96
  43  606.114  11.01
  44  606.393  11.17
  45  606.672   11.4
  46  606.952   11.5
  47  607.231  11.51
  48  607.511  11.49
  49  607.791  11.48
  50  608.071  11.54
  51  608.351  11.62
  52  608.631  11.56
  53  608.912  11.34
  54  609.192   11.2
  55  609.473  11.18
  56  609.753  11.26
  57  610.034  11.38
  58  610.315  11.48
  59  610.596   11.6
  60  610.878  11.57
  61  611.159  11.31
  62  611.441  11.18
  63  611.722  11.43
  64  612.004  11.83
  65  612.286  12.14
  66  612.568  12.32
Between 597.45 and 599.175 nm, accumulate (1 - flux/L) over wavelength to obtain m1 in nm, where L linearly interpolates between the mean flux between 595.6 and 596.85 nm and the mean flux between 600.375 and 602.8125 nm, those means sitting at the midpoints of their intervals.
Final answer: 0.05 nm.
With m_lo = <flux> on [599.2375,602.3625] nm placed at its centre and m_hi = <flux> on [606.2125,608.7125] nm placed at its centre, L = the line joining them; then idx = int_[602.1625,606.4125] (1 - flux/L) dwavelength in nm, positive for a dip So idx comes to 0.15 nm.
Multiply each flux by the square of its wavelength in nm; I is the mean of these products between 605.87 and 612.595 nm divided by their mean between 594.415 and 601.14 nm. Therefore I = 1.0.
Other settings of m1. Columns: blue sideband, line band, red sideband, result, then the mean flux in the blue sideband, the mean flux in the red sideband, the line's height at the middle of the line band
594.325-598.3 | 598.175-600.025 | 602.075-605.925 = -0.07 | 11.3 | 11.2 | 11.2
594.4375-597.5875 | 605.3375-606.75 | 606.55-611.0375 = 0.04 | 11.3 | 11.4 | 11.4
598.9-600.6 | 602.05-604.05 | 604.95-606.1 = 0.02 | 11.9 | 11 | 11.4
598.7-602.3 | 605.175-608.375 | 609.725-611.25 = 0.07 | 11.7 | 11.4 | 11.5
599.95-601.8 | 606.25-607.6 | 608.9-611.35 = 0.01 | 11.7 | 11.4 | 11.5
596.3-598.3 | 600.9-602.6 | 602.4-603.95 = -0.06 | 10.9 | 11.2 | 11.1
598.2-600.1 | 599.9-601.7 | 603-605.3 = -0.02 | 11.7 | 11.3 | 11.5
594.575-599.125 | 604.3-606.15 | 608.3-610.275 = 0.03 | 11.3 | 11.4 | 11.3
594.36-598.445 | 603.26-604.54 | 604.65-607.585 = -0.01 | 11.2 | 11.2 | 11.2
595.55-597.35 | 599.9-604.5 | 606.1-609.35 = -0.05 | 11.3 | 11.4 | 11.3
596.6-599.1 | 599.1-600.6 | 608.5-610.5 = -0.11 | 11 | 11.3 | 11.1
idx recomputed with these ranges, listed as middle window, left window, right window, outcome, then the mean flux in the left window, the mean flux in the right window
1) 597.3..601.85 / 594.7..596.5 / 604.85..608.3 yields -0.020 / 11.5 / 11.3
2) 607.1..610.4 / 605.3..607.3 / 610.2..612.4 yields -0.012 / 11.2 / 11.6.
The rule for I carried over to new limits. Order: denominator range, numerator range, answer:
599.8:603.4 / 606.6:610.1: 1.02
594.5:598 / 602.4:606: 1.02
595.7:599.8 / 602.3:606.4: 1.01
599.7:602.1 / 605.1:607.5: 0.98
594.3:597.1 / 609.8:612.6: 1.07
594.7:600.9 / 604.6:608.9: 1.02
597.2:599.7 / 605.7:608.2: 1.03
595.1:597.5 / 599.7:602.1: 1.05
